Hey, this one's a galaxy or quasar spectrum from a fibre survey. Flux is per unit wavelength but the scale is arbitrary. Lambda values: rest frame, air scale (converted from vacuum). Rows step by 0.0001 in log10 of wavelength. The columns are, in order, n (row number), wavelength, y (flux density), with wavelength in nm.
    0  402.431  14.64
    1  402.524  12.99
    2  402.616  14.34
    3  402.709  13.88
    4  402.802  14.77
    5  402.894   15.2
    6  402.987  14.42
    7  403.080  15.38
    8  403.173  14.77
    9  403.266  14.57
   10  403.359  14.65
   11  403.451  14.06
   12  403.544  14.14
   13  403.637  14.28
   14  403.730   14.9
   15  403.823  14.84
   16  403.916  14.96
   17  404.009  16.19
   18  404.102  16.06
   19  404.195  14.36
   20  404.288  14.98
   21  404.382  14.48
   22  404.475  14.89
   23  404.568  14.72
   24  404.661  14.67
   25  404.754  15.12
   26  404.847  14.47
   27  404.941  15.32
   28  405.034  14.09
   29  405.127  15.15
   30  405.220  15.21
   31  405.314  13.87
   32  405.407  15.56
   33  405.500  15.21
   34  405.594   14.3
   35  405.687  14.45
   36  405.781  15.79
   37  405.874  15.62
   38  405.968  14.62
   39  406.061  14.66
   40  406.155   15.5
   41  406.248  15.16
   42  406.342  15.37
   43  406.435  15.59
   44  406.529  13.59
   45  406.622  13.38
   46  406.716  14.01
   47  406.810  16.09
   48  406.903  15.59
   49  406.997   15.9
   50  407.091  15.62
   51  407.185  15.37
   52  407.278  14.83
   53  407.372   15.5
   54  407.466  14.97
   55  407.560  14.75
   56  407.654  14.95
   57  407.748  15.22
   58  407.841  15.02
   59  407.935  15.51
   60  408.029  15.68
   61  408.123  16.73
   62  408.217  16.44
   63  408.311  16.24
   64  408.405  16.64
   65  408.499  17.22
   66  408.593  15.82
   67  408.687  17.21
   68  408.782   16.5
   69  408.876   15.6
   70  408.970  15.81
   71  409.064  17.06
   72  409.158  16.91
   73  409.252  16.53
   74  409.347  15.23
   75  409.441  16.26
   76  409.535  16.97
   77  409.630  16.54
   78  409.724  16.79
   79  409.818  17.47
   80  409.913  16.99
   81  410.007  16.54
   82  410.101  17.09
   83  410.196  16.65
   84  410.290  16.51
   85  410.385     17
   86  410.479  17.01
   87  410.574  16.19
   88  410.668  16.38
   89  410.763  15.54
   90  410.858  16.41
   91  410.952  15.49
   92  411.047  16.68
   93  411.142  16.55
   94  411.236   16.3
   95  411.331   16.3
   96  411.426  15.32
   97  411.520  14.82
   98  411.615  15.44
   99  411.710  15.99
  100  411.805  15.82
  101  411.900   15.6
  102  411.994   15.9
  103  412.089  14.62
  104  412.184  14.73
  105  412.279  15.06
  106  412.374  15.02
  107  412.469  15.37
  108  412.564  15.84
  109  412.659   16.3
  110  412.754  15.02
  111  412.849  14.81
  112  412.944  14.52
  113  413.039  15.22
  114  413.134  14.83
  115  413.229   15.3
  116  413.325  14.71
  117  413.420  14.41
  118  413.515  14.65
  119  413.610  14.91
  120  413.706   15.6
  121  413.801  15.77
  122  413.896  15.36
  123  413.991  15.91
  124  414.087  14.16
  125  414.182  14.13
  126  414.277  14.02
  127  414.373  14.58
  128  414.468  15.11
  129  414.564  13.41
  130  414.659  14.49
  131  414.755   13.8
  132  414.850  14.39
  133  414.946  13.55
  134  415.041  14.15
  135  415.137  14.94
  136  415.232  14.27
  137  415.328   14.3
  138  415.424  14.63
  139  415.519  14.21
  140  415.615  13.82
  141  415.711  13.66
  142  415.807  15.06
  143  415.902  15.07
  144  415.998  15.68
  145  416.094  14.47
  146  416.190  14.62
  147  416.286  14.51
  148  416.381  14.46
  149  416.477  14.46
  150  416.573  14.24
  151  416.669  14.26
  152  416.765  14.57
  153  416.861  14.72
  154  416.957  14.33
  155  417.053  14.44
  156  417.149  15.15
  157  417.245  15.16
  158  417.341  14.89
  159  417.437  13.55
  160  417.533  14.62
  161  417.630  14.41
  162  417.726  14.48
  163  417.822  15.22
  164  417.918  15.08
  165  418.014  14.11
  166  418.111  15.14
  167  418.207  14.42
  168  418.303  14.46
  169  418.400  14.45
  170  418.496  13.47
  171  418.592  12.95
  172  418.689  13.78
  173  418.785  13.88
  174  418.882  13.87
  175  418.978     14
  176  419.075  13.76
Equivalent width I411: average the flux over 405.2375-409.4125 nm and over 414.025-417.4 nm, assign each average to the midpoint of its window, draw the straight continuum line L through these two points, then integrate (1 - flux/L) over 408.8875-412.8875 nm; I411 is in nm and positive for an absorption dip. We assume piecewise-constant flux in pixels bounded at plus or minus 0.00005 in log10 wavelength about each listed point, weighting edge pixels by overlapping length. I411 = -0.27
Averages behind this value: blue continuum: 15.5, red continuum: 14.5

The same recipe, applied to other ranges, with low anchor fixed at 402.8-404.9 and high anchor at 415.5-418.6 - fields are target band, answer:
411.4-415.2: -0.09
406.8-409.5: -0.22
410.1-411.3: -0.14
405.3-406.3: -0.02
